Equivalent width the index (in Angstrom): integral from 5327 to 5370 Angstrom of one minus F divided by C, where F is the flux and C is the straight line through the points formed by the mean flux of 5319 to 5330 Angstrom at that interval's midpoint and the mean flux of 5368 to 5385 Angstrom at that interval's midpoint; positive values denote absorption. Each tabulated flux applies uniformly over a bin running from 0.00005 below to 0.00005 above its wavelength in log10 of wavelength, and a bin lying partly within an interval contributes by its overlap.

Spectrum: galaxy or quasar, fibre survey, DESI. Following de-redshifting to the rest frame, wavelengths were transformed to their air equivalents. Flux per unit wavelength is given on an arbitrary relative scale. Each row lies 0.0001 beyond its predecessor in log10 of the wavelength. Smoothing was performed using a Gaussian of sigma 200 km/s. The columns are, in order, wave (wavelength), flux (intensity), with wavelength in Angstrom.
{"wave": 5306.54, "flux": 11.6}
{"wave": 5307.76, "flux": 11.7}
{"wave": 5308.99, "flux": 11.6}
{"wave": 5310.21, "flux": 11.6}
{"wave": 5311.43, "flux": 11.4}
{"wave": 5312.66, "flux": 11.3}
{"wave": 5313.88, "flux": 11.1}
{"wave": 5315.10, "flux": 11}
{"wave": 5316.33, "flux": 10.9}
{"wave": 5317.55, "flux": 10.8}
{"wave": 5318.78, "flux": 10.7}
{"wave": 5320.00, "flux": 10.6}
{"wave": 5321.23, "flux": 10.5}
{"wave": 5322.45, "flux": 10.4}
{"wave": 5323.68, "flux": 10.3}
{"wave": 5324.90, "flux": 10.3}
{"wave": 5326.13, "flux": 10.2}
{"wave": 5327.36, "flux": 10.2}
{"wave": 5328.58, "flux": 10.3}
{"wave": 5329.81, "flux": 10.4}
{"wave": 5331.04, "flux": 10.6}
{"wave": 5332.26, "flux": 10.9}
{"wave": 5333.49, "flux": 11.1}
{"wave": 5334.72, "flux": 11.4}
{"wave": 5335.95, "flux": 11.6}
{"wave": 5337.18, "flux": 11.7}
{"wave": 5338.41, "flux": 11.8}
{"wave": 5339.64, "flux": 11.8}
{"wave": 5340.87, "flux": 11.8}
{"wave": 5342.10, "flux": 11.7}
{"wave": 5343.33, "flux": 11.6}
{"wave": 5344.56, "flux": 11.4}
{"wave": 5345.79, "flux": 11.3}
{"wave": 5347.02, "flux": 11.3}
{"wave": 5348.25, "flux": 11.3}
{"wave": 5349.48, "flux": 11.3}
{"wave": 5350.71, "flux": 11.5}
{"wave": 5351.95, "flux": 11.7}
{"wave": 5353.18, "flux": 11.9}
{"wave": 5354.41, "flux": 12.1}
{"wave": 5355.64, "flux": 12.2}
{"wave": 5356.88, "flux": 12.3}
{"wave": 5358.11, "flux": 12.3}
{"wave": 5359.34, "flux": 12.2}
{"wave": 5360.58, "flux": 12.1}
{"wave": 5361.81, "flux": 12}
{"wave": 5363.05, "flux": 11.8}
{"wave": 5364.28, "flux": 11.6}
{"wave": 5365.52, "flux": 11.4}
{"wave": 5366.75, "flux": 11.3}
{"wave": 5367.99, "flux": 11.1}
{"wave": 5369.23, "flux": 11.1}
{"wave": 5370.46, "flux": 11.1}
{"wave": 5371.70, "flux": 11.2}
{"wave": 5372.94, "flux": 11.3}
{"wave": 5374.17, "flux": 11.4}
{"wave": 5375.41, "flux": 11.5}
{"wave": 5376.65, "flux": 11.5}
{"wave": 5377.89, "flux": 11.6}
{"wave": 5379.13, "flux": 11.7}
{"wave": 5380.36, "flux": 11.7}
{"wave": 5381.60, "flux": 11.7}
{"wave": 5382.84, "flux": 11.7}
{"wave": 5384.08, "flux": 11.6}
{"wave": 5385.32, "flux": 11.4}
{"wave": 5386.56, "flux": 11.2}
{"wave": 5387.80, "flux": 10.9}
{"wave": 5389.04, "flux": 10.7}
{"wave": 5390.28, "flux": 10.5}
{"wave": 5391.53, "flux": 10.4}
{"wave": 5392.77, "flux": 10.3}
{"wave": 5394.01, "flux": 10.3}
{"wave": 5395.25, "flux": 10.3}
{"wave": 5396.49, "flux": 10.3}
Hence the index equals -2.5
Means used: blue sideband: 10.4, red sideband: 11.5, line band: 11.5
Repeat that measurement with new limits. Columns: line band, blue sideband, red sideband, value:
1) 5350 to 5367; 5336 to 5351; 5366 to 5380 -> -0.7 Angstrom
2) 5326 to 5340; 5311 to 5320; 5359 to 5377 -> 0.2 Angstrom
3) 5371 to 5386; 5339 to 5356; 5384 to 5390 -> -0.4 Angstrom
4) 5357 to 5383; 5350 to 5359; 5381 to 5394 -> -0.2 Angstrom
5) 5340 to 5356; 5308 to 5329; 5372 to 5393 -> -0.9 Angstrom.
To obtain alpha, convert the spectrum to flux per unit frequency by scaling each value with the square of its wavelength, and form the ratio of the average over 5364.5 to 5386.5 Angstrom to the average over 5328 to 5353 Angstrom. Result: 1.02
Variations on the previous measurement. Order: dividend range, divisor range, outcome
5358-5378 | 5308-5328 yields 1.09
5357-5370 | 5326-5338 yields 1.09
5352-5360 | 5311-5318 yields 1.11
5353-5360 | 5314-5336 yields 1.16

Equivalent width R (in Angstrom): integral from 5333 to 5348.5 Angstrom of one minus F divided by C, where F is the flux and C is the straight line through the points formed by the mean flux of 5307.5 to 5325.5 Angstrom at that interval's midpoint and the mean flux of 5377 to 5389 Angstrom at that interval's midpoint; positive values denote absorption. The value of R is -0.57 Angstrom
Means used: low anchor 10.9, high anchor 11.5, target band 11.5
